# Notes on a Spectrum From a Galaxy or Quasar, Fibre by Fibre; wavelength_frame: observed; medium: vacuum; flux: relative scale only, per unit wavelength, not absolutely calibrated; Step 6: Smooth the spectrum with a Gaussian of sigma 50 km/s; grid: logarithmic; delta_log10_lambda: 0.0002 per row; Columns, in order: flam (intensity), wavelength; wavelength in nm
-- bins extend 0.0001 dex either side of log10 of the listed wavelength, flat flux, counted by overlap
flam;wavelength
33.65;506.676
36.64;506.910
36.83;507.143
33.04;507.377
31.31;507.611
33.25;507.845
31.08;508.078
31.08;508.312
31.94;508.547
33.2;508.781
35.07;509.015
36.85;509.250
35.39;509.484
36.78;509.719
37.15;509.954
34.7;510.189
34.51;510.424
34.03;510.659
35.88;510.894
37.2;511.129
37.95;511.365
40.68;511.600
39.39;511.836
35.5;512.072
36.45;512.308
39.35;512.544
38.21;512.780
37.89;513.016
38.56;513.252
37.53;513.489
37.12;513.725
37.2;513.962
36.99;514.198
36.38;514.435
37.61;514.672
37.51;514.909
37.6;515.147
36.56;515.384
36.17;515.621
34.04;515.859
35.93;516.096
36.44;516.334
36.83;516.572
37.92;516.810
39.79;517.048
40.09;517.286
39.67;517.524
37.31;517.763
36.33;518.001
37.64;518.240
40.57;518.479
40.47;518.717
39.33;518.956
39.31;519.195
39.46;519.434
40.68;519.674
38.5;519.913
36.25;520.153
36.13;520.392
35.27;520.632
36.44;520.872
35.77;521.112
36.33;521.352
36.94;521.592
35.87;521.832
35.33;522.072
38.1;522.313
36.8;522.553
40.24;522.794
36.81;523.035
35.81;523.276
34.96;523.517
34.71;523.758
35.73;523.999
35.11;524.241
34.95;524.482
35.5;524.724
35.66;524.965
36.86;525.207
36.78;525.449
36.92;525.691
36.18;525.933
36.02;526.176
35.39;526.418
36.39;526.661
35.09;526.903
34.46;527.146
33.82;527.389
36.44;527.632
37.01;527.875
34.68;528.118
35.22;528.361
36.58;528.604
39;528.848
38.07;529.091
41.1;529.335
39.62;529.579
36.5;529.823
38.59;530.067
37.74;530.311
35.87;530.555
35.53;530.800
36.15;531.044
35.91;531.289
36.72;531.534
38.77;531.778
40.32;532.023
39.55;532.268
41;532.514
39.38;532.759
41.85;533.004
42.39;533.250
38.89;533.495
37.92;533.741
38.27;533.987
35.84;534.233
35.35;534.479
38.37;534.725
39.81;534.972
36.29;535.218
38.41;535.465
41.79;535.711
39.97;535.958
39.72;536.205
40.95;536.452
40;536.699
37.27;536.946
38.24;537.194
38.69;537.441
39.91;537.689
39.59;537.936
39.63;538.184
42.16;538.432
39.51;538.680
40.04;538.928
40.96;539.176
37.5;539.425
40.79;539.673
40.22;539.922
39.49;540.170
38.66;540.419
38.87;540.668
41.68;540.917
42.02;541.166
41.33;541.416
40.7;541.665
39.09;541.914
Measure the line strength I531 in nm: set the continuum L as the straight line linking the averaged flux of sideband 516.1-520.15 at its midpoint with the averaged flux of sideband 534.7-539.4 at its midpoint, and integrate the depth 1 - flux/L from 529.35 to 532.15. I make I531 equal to 0.12 nm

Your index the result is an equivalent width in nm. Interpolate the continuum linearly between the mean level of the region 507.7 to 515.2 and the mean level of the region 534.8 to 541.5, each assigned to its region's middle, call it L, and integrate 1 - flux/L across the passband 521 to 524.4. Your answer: 0.13 nm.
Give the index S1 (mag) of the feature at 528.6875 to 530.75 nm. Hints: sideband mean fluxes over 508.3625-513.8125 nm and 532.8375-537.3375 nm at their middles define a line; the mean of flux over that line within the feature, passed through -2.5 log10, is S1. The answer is 0.007 mag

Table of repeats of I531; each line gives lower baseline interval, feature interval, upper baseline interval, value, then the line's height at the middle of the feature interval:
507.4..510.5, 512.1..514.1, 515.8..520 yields -0.09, 36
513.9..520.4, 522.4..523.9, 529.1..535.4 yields 0.06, 38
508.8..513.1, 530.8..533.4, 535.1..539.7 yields 0.00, 39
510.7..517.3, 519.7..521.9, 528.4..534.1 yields 0.07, 37.8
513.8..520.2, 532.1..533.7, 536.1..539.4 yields -0.05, 39.3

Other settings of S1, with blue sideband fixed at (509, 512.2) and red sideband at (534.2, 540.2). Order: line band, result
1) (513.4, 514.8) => -0.01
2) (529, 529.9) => -0.01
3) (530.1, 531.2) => 0.06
